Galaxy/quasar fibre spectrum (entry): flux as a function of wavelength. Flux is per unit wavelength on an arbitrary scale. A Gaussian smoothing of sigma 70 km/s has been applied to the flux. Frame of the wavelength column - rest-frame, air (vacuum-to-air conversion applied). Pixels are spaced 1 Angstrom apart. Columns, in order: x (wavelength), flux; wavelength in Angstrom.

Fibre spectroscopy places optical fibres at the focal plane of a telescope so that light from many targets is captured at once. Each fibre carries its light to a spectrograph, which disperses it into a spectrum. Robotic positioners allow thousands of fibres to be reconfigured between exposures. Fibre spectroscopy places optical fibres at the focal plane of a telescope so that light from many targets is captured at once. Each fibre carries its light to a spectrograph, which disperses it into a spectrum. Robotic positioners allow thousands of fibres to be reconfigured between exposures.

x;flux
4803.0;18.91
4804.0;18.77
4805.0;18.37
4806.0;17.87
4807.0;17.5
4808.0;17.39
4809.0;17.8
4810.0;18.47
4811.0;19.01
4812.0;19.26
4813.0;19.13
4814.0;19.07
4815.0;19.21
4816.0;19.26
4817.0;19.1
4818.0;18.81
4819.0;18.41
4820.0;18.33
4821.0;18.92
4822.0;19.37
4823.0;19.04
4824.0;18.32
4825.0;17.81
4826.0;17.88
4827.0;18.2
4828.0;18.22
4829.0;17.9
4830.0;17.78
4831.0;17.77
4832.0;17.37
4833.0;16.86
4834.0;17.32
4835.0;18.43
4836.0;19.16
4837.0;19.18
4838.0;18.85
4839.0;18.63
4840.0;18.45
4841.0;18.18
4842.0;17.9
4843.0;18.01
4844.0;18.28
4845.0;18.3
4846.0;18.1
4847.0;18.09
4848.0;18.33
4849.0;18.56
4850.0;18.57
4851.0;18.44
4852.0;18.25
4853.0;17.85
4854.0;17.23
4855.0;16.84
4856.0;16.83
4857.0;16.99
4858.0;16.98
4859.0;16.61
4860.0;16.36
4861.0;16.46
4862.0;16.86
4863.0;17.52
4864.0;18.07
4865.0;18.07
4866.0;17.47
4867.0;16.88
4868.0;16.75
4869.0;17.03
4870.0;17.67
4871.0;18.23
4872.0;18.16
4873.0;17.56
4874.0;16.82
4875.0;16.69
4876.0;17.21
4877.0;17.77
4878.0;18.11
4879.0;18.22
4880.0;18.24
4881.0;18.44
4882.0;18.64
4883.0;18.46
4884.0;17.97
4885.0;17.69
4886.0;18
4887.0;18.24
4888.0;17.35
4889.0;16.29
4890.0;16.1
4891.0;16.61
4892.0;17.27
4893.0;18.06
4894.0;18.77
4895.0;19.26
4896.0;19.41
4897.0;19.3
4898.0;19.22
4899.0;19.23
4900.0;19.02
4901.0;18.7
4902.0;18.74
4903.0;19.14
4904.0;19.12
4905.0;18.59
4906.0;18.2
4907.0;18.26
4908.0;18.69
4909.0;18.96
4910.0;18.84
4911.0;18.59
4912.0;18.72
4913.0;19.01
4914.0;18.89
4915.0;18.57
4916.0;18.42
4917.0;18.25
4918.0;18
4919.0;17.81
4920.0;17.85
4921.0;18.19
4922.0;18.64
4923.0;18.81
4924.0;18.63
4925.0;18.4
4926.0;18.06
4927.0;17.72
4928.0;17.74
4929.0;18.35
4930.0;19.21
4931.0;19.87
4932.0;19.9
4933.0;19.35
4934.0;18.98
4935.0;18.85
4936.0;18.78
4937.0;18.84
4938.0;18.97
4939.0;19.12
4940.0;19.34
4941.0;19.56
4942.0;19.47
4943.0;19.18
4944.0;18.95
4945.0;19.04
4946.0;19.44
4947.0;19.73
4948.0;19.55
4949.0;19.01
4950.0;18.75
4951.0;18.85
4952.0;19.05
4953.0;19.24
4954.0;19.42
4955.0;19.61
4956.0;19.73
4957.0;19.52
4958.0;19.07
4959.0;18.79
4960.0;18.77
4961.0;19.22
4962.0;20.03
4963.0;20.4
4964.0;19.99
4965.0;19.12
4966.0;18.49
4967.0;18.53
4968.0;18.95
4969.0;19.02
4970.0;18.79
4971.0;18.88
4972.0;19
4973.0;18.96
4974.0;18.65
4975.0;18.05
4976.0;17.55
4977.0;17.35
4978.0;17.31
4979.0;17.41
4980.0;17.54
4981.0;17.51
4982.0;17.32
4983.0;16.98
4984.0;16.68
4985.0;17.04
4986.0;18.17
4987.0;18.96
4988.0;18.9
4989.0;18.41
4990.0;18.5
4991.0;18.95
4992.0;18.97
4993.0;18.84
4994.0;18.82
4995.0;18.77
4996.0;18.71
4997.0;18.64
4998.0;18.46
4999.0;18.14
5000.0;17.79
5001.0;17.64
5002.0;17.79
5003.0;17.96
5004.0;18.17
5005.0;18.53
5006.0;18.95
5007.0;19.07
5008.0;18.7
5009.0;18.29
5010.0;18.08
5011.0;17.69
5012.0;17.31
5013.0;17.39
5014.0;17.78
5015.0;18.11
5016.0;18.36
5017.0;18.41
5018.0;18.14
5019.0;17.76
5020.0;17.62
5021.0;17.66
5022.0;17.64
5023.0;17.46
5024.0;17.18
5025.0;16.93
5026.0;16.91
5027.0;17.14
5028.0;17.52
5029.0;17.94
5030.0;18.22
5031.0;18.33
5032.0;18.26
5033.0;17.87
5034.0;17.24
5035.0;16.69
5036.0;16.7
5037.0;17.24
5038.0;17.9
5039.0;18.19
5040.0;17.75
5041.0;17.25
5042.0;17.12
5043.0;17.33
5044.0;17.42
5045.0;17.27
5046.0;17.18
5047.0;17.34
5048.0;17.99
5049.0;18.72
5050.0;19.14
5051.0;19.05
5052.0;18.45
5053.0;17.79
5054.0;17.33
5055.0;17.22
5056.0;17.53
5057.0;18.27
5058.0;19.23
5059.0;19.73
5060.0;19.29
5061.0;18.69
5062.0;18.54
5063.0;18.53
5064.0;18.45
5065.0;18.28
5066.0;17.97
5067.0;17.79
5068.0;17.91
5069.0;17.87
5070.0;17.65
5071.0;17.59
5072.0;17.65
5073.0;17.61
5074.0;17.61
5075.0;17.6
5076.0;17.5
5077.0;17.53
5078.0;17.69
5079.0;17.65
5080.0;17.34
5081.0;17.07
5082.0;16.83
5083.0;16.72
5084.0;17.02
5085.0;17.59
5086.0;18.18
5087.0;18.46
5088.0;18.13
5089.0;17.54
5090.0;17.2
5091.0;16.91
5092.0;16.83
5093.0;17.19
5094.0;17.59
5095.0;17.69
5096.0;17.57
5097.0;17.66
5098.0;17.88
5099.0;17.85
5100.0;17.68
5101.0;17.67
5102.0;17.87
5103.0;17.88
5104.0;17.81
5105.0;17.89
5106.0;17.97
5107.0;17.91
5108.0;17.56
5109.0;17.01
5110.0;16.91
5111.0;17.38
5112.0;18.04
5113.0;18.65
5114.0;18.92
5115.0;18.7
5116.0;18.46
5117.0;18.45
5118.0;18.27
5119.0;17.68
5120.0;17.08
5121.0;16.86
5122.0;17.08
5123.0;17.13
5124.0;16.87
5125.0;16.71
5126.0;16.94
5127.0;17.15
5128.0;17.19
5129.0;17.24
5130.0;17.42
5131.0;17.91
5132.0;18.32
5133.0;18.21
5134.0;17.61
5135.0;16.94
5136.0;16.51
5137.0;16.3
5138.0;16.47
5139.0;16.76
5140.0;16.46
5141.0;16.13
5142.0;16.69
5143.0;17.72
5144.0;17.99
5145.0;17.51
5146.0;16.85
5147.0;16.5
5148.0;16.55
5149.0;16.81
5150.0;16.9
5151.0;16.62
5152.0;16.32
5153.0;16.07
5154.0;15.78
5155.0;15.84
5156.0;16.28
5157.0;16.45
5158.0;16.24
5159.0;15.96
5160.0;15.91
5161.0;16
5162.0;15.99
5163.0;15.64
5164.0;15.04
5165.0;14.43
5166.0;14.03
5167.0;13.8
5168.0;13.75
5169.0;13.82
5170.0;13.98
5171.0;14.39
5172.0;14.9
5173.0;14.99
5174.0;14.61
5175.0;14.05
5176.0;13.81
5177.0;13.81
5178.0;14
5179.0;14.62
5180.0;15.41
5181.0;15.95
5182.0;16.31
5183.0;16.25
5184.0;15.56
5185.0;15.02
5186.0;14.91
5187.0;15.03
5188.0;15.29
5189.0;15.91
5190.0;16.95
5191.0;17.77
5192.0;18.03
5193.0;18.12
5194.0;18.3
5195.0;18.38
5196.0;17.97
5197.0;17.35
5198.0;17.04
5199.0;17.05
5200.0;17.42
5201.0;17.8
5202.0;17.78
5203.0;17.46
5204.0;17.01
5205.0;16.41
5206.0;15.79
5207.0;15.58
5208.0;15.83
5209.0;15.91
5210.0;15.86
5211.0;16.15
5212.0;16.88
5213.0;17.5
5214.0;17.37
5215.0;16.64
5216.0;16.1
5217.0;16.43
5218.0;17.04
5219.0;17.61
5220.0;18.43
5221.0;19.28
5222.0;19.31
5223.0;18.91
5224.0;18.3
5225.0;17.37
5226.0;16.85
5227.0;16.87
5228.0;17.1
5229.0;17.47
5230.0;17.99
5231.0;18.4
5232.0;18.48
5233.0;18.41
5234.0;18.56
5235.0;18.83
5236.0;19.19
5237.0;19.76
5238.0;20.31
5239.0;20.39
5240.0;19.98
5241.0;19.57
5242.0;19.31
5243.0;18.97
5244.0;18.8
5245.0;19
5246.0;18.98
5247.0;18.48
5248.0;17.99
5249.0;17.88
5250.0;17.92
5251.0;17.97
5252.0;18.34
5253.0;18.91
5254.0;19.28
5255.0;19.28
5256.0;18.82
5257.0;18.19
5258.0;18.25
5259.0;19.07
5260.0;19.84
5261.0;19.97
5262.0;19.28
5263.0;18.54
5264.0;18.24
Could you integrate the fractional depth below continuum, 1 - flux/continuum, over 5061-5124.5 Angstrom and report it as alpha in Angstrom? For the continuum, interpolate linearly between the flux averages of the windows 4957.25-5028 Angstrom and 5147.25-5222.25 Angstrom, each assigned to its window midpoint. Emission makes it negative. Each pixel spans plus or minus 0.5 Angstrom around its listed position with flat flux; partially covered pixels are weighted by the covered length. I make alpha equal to -2.0 Angstrom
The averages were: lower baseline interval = 18.2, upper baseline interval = 16.1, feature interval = 17.7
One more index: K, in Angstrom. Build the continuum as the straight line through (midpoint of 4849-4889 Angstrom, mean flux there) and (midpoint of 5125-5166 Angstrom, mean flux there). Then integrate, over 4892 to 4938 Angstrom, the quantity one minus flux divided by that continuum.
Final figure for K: -3.4 Angstrom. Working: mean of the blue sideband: 17.6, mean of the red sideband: 16.6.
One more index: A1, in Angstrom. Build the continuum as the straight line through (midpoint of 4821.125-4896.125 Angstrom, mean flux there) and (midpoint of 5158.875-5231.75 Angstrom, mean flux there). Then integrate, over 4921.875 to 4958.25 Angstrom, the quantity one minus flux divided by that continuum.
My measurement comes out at -3.3 Angstrom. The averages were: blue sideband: 17.8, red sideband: 16.3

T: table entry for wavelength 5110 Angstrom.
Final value 16.91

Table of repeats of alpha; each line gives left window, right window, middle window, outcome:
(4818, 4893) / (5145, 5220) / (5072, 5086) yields -0.7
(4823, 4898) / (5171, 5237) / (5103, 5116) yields -0.6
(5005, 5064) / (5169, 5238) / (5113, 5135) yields -0.4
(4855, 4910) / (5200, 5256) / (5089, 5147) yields 1.6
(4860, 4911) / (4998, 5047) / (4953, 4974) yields -1.6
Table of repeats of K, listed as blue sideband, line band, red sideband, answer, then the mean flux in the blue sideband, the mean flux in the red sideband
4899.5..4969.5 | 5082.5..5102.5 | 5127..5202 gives -0.6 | 18.9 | 16.2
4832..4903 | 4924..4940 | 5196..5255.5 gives -0.8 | 17.9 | 17.9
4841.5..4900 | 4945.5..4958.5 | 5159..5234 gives -1.4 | 17.8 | 16.4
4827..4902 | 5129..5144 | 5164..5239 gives -0.2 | 17.9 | 16.6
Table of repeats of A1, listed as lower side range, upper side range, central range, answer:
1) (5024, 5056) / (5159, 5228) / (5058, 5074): -0.77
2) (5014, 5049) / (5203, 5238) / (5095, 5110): -0.11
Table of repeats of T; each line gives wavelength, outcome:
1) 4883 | 18.46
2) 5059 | 19.73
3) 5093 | 17.19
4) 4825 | 17.81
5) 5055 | 17.22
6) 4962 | 20.03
